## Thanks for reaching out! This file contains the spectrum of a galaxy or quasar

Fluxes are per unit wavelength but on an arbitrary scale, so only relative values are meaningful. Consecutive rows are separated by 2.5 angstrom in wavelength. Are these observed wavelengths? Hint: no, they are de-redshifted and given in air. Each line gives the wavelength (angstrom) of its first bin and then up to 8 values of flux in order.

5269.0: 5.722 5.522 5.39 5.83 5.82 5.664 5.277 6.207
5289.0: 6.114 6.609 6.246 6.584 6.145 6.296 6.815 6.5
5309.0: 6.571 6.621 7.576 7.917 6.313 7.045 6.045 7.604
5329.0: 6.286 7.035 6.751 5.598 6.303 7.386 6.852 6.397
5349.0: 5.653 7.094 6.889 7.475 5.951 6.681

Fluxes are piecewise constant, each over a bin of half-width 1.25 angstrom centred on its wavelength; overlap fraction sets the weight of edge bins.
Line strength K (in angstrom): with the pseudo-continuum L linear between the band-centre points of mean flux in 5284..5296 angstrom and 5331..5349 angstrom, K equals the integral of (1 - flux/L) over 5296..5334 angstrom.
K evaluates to -2.3 angstrom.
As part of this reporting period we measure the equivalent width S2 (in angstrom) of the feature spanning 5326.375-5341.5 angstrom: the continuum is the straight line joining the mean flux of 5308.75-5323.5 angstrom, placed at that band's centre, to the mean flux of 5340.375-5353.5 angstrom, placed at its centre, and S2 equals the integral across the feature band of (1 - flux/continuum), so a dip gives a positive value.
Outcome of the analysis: 0.5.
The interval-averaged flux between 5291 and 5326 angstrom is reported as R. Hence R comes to 6.68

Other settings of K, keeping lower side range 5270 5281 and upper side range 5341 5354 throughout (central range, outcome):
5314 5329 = -1.6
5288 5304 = -1.2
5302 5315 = -1.4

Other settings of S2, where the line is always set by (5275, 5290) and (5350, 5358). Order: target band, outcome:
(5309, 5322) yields -1.3 angstrom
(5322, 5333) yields -0.3 angstrom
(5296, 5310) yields -0.7 angstrom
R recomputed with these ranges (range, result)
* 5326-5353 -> 6.61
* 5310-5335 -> 6.92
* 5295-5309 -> 6.47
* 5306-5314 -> 6.73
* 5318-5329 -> 6.71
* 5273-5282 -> 5.68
